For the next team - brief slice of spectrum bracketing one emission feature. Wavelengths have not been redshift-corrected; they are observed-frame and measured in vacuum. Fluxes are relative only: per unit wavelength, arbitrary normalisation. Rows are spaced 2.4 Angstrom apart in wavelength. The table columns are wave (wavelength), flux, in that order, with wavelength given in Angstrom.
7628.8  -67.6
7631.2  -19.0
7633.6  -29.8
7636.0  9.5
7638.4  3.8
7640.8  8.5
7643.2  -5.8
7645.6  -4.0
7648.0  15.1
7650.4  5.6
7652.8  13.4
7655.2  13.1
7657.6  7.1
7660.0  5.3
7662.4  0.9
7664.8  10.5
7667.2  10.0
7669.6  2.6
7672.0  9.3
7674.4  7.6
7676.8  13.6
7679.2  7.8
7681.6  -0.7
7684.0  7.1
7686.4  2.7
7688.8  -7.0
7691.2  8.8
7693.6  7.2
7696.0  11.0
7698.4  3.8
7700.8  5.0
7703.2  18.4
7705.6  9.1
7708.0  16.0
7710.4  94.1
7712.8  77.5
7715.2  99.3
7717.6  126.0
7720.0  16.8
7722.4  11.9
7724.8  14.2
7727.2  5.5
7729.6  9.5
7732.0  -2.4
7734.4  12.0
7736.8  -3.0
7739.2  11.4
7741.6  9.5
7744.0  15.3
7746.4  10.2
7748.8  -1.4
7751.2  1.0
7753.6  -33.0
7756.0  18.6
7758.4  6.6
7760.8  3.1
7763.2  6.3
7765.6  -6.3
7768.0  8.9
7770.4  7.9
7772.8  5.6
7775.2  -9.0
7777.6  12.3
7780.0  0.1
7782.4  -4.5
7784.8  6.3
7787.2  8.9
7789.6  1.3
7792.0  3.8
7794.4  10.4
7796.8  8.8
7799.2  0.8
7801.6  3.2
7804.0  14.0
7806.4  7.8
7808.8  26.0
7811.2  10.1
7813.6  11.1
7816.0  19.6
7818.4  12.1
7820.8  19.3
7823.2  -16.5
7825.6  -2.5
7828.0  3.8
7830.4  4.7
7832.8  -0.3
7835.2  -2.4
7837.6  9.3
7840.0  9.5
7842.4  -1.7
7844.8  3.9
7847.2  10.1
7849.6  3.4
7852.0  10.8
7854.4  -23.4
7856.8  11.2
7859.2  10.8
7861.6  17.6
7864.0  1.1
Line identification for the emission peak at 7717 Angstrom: [O II] 3727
